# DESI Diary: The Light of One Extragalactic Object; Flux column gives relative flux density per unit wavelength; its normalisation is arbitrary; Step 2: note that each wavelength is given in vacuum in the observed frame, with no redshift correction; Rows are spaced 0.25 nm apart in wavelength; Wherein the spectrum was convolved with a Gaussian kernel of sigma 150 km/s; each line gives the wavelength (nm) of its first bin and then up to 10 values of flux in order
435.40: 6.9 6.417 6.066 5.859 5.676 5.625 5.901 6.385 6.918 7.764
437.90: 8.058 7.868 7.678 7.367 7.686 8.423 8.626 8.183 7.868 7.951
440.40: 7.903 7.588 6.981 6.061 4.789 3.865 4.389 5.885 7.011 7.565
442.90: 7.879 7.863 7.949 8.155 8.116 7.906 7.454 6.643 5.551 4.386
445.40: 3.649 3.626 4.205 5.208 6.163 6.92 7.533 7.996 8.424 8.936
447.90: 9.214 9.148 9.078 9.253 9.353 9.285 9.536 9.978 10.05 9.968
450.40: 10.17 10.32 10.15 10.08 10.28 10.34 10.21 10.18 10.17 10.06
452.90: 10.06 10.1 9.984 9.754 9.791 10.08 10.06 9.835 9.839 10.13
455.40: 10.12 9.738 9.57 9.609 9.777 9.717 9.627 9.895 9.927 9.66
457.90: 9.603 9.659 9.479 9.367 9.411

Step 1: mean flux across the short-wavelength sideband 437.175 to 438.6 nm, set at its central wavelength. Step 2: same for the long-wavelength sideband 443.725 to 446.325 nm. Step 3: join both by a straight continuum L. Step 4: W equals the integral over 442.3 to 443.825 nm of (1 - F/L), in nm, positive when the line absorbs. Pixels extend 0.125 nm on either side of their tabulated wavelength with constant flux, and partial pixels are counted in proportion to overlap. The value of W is -0.38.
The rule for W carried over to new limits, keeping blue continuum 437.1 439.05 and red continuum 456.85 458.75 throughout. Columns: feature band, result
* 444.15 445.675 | 0.50 nm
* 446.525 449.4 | -0.03 nm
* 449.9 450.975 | -0.16 nm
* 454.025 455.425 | -0.10 nm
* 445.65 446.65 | 0.38 nm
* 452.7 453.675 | -0.09 nm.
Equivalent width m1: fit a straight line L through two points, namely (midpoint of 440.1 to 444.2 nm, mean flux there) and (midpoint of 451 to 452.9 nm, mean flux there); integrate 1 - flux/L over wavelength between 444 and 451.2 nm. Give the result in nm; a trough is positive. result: 0.74 nm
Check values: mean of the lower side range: 6.9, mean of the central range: 7.92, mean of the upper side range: 10.2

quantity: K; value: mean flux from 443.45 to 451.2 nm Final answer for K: 7.93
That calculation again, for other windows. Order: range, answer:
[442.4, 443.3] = 7.67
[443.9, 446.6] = 5.64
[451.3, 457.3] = 9.95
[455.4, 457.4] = 9.74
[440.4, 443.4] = 6.48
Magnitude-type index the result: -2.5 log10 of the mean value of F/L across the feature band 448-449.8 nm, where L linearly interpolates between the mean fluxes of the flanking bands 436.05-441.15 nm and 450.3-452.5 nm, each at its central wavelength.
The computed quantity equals 0.030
